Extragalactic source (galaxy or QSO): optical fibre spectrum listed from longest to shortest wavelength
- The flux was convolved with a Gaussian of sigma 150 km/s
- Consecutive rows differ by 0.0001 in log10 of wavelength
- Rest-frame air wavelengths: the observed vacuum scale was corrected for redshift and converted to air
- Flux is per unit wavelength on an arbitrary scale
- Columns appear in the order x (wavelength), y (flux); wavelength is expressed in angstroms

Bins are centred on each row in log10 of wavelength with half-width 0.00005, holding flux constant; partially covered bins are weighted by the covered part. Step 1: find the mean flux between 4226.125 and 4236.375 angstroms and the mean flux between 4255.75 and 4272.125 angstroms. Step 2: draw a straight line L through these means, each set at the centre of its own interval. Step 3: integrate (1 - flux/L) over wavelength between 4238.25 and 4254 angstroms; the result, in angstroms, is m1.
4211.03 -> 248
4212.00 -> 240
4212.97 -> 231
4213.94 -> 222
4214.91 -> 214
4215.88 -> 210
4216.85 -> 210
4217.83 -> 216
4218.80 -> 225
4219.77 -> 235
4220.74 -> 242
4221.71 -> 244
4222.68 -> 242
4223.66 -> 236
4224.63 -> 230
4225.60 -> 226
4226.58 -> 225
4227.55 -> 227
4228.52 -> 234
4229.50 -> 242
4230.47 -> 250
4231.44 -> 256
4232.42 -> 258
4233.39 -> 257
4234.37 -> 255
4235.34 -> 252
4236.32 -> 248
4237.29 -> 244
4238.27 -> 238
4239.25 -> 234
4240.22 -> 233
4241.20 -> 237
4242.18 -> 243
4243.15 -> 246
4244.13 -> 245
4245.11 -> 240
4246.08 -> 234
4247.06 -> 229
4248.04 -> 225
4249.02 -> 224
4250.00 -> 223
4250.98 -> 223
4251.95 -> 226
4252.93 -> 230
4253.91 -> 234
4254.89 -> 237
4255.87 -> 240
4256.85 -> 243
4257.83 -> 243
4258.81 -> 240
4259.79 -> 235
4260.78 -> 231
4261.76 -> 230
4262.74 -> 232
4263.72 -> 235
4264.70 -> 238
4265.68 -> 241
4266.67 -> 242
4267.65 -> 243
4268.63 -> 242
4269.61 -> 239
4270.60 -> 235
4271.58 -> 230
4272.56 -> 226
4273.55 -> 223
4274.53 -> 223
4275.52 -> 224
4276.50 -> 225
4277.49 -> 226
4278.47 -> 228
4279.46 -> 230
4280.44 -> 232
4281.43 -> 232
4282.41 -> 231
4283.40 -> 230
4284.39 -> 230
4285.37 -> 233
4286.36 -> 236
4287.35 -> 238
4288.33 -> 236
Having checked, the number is 0.59 angstroms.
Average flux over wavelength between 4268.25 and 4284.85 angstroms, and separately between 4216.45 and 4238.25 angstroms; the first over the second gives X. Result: 1.0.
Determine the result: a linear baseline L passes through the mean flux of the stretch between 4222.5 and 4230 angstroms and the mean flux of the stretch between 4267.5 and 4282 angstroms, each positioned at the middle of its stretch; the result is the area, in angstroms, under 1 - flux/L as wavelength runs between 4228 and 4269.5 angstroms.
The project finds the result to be -1.3 angstroms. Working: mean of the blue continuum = 232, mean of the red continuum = 230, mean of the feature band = 239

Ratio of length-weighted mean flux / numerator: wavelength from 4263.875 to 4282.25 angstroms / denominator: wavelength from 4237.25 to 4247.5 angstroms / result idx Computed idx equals 0.97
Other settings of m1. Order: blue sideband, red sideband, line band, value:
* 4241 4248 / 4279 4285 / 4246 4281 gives 0.4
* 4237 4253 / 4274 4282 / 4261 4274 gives -0.3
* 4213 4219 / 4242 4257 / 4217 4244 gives -1.9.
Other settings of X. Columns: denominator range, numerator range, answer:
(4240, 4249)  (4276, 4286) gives 0.97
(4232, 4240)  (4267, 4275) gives 0.94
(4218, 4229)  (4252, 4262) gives 1.01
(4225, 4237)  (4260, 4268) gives 0.97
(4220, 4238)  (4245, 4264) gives 0.96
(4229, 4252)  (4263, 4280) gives 0.97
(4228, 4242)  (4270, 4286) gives 0.93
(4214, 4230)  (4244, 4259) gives 1.02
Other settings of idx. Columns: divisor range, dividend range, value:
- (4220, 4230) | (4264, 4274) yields 1.00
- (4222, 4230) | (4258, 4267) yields 1.01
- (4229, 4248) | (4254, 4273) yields 0.97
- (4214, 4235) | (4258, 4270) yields 1.01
